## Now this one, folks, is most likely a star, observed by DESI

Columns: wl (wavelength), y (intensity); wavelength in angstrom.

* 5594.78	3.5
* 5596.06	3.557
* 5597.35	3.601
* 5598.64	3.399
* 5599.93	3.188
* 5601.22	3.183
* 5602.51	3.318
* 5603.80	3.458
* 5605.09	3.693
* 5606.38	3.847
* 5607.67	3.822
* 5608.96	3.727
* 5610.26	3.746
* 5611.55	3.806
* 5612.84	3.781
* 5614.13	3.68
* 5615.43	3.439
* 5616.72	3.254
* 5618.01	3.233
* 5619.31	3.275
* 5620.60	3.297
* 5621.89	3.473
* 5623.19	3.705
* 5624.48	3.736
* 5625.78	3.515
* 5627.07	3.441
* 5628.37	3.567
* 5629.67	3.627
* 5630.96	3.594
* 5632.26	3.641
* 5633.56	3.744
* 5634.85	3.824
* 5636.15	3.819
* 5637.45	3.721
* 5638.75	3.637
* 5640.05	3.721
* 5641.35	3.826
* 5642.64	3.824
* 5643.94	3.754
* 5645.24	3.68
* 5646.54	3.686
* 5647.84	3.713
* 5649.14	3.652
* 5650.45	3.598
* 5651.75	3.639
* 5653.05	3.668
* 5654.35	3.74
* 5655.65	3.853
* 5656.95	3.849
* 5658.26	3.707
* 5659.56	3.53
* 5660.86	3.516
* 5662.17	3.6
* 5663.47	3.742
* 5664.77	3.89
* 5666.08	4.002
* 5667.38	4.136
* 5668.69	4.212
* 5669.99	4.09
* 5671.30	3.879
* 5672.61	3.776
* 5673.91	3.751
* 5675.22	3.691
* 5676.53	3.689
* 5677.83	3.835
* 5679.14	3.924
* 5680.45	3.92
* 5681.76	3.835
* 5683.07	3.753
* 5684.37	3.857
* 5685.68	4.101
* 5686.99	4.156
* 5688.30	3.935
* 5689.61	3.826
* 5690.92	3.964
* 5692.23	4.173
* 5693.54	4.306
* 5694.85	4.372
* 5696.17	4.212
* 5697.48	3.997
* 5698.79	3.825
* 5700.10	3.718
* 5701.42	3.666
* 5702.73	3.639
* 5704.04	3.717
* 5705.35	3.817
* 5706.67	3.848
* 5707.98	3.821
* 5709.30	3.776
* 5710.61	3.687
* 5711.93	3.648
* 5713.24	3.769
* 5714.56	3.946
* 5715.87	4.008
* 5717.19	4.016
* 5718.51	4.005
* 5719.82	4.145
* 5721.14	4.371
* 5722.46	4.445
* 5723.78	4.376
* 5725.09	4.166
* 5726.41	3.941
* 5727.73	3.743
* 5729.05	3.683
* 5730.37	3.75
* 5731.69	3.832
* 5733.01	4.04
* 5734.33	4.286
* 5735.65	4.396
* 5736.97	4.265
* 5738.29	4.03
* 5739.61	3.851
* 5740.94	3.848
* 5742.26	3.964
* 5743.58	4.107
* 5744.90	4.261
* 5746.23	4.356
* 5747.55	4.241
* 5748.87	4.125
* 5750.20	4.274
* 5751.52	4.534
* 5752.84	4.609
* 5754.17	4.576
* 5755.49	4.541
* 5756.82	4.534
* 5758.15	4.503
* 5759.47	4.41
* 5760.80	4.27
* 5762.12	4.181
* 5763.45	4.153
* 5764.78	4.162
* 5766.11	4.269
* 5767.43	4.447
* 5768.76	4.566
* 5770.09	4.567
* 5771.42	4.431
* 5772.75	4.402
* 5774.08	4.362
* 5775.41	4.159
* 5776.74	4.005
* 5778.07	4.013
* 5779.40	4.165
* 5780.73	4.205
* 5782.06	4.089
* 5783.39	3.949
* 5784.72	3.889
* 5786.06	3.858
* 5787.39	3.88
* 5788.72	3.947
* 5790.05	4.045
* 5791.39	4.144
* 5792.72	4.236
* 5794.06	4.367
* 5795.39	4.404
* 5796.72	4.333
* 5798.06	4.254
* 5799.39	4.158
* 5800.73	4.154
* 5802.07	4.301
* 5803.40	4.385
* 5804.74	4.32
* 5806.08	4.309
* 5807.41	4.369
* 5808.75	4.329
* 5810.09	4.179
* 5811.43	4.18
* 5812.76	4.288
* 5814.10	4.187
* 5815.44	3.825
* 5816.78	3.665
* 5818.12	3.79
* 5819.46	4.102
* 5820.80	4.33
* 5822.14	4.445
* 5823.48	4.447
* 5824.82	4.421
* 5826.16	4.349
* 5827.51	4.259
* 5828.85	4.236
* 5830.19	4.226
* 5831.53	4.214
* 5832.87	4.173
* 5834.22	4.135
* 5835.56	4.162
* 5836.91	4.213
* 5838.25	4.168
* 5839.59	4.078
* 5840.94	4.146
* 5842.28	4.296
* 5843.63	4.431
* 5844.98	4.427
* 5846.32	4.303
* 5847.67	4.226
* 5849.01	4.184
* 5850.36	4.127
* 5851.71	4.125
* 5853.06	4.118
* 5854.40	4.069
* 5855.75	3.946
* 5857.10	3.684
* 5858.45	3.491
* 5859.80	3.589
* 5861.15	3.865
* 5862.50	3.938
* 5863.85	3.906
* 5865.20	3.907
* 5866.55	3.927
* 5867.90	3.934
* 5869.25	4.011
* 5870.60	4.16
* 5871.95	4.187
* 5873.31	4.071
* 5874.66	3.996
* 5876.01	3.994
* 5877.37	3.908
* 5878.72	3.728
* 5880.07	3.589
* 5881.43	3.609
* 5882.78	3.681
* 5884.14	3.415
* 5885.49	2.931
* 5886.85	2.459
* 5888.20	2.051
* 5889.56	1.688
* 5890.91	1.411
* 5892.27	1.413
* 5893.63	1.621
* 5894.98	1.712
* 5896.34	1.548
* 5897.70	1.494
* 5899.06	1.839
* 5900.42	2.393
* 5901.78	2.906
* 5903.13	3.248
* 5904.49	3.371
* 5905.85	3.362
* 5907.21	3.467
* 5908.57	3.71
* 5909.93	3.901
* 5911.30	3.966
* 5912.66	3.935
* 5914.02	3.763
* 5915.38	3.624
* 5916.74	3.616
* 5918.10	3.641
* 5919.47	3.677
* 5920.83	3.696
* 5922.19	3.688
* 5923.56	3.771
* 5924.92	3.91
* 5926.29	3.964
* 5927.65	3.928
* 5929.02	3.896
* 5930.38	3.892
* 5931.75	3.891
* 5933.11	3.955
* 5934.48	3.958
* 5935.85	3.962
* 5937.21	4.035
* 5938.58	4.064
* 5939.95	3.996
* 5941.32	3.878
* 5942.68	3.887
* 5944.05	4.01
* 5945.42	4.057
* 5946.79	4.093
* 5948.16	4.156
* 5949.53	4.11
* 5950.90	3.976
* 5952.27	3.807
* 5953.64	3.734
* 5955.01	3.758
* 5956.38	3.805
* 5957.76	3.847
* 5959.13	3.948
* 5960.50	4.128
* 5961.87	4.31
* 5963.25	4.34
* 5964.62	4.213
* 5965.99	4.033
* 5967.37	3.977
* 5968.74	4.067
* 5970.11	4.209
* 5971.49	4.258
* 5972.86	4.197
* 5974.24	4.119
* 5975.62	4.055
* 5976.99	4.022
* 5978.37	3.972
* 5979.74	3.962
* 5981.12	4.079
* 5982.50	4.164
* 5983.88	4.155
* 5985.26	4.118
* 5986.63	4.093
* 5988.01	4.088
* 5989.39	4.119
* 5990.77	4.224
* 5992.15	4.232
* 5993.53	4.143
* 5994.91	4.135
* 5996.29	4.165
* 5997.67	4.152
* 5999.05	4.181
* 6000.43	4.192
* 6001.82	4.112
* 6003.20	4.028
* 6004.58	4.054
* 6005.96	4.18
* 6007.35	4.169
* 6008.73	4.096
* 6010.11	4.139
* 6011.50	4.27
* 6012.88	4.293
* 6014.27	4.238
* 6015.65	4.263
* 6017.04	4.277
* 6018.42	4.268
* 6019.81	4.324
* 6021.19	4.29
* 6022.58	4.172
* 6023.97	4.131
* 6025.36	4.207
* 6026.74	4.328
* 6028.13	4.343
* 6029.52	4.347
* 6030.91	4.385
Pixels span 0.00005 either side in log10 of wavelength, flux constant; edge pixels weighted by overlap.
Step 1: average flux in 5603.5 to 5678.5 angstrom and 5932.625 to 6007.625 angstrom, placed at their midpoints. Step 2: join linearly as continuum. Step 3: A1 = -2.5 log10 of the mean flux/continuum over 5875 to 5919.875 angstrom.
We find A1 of 0.31 mag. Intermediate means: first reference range 3.7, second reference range 4.07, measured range 2.99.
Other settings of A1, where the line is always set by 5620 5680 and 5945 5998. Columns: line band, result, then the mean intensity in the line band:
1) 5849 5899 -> 0.20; 3.31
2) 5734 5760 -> -0.12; 4.29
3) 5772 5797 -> -0.07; 4.13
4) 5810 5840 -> -0.07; 4.18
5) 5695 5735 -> -0.04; 3.94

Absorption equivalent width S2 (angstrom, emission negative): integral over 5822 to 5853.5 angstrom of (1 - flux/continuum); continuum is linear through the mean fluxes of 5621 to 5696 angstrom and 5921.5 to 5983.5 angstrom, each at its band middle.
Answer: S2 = -2.6 angstrom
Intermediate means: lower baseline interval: 3.8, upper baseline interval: 4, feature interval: 4.24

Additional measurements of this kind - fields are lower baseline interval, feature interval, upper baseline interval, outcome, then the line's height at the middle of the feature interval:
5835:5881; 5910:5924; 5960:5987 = 1.1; 4.07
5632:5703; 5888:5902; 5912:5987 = 7.7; 3.94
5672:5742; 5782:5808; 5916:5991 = -1.4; 3.96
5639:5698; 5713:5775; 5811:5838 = -3.0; 4.01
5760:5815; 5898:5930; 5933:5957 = 3.9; 4.01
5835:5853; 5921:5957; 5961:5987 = 1.9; 4.15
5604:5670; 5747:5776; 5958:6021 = -4.0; 3.85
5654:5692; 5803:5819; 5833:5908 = -2.5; 3.59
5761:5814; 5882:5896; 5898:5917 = 5.0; 3.46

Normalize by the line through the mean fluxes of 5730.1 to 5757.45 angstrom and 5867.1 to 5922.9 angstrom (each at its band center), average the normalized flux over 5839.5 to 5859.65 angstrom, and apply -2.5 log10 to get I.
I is -0.17 mag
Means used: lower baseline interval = 4.22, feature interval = 4.1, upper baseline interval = 3.18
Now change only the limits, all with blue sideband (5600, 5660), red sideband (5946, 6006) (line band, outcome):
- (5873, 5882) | 0.03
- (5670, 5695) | -0.07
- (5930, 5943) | 0.02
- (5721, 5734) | -0.08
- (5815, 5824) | -0.06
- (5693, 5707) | -0.06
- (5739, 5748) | -0.09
